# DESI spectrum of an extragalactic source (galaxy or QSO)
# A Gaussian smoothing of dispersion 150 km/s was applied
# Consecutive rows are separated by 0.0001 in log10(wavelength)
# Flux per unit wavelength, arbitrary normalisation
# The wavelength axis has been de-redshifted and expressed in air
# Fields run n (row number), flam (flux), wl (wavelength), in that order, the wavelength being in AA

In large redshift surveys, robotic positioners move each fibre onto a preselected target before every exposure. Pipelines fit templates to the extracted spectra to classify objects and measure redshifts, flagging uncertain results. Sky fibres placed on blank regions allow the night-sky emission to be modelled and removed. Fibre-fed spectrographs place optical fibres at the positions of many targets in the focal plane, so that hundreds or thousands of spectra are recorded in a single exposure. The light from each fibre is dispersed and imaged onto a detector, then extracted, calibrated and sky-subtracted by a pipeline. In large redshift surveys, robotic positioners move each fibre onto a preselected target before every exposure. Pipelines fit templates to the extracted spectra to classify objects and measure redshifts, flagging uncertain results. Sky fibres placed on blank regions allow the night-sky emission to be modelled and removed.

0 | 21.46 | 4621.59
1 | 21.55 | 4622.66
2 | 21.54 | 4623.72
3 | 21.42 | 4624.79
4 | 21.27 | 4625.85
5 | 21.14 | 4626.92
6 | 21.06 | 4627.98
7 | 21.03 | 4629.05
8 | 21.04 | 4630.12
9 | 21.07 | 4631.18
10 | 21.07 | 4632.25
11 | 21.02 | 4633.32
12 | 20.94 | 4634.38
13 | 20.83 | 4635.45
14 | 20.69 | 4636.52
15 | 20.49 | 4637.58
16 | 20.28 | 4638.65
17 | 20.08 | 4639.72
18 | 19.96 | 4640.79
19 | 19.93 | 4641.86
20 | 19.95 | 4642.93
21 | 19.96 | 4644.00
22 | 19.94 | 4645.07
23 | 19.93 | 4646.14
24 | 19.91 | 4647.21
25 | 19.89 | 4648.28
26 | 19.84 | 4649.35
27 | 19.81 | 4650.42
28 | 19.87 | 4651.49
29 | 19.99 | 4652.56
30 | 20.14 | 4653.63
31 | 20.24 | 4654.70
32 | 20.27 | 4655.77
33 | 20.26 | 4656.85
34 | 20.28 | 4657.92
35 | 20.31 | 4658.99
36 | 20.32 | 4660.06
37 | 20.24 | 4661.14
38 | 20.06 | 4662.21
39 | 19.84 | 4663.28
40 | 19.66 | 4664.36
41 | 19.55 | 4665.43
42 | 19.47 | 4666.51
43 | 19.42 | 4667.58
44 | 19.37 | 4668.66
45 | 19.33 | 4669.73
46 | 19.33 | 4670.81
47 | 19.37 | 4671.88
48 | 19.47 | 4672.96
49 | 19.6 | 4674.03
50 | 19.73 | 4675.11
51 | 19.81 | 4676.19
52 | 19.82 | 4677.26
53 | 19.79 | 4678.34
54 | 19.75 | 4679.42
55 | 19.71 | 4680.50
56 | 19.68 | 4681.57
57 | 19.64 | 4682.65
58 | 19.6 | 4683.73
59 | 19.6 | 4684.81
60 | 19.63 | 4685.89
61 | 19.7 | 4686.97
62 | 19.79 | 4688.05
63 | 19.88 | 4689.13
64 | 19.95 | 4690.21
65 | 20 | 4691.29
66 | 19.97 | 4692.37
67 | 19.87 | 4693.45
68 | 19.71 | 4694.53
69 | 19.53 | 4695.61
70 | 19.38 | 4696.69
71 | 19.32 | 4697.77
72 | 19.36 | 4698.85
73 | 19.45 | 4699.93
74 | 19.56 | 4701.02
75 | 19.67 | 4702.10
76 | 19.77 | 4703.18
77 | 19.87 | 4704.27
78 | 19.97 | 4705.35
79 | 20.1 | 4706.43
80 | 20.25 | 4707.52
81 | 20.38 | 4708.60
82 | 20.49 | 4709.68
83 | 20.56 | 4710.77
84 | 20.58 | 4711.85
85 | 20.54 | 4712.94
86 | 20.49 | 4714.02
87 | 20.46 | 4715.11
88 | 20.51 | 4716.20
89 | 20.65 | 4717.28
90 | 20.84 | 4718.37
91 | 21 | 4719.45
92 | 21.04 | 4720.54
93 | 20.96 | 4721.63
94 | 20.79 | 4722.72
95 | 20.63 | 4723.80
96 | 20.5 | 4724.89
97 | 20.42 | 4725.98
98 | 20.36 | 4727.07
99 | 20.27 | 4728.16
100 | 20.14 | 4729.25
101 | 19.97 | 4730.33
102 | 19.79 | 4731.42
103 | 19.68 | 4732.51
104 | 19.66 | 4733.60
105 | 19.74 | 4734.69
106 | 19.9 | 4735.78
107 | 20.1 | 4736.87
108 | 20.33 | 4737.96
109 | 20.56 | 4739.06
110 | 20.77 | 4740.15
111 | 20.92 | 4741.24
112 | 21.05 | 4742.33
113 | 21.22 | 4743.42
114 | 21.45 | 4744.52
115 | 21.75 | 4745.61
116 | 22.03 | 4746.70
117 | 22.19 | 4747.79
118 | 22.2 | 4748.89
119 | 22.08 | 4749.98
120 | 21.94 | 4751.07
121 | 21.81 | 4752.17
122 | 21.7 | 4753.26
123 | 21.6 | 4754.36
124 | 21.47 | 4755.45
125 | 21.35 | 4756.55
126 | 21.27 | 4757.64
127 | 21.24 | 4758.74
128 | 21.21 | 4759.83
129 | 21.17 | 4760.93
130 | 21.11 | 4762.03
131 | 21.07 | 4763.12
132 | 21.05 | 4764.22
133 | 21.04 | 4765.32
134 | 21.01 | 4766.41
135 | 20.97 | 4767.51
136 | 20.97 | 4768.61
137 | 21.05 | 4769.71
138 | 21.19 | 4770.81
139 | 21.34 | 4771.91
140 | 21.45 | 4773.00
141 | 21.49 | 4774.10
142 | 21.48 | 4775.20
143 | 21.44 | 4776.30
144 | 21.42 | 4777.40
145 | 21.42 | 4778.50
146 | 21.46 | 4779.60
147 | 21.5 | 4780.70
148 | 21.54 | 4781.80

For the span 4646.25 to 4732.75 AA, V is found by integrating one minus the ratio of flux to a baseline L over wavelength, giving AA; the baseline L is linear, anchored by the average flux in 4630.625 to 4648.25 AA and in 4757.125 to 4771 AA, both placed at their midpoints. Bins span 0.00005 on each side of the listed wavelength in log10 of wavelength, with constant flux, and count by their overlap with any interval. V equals 2.8 AA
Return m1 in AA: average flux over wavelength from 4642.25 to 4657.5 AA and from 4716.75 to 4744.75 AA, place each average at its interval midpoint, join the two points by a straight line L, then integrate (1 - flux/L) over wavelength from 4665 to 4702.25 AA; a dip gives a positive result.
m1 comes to 1.06 AA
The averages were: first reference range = 20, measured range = 19.6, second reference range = 20.5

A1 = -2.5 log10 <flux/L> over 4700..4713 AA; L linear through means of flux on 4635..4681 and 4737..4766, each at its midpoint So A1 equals 0.03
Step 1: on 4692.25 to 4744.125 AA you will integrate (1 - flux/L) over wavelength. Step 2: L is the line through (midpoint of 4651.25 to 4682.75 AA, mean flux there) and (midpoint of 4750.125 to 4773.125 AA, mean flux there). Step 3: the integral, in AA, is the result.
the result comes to 1.0 AA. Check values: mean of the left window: 19.8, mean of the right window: 21.3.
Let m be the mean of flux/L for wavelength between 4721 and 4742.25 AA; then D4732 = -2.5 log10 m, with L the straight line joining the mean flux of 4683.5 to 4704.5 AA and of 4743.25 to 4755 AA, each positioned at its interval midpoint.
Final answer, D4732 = 0.04 mag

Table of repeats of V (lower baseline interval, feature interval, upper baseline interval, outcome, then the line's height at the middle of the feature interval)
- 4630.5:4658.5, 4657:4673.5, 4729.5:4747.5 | 0.5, 20.3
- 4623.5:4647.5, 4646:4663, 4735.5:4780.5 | 0.5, 20.7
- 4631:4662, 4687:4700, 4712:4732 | 0.5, 20.4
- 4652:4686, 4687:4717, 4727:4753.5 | 0.5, 20.3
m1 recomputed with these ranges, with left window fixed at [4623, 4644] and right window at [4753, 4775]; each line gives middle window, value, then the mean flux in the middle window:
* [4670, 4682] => 0.74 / 19.6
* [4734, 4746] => 0.26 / 20.7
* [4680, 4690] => 0.60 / 19.7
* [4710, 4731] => 0.52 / 20.6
